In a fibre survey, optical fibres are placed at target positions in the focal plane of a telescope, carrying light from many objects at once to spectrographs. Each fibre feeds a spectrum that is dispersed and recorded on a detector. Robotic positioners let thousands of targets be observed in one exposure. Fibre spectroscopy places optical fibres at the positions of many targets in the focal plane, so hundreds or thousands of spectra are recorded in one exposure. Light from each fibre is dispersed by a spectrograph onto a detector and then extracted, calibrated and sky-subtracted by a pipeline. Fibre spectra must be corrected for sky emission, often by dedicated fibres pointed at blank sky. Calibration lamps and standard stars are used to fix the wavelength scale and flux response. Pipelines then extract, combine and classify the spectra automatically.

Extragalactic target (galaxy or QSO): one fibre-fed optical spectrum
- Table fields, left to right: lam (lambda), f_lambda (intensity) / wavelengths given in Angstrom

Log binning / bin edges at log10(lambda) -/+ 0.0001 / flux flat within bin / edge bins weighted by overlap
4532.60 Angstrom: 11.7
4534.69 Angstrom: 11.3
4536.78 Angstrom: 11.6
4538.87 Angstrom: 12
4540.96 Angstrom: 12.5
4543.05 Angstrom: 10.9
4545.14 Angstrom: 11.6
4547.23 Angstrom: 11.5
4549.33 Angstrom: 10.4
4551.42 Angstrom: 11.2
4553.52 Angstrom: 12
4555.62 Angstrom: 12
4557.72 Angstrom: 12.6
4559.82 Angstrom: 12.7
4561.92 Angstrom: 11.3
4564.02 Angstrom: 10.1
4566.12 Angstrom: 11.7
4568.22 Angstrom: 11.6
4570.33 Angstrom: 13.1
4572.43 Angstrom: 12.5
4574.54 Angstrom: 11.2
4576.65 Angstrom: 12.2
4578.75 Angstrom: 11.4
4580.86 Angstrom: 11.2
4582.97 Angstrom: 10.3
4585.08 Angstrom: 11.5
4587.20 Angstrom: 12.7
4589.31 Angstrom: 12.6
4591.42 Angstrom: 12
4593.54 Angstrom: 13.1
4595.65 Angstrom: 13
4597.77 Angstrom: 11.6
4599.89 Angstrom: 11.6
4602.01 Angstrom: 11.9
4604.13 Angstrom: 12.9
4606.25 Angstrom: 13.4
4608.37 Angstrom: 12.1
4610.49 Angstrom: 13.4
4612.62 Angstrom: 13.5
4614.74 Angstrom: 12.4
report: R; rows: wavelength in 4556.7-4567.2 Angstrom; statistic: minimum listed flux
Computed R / 10.1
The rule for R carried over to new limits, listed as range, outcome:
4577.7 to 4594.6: 10.3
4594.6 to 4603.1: 11.6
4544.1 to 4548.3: 11.5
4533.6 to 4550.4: 10.4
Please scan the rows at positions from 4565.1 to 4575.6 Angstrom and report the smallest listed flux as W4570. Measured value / 11.2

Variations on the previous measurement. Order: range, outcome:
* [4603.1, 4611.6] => 12.1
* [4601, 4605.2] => 11.9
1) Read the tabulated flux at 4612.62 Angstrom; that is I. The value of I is 13.5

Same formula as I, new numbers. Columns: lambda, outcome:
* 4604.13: 12.9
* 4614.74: 12.4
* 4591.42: 12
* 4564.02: 10.1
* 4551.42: 11.2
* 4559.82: 12.7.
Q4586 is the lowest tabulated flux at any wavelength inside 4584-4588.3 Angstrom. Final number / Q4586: 11.5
